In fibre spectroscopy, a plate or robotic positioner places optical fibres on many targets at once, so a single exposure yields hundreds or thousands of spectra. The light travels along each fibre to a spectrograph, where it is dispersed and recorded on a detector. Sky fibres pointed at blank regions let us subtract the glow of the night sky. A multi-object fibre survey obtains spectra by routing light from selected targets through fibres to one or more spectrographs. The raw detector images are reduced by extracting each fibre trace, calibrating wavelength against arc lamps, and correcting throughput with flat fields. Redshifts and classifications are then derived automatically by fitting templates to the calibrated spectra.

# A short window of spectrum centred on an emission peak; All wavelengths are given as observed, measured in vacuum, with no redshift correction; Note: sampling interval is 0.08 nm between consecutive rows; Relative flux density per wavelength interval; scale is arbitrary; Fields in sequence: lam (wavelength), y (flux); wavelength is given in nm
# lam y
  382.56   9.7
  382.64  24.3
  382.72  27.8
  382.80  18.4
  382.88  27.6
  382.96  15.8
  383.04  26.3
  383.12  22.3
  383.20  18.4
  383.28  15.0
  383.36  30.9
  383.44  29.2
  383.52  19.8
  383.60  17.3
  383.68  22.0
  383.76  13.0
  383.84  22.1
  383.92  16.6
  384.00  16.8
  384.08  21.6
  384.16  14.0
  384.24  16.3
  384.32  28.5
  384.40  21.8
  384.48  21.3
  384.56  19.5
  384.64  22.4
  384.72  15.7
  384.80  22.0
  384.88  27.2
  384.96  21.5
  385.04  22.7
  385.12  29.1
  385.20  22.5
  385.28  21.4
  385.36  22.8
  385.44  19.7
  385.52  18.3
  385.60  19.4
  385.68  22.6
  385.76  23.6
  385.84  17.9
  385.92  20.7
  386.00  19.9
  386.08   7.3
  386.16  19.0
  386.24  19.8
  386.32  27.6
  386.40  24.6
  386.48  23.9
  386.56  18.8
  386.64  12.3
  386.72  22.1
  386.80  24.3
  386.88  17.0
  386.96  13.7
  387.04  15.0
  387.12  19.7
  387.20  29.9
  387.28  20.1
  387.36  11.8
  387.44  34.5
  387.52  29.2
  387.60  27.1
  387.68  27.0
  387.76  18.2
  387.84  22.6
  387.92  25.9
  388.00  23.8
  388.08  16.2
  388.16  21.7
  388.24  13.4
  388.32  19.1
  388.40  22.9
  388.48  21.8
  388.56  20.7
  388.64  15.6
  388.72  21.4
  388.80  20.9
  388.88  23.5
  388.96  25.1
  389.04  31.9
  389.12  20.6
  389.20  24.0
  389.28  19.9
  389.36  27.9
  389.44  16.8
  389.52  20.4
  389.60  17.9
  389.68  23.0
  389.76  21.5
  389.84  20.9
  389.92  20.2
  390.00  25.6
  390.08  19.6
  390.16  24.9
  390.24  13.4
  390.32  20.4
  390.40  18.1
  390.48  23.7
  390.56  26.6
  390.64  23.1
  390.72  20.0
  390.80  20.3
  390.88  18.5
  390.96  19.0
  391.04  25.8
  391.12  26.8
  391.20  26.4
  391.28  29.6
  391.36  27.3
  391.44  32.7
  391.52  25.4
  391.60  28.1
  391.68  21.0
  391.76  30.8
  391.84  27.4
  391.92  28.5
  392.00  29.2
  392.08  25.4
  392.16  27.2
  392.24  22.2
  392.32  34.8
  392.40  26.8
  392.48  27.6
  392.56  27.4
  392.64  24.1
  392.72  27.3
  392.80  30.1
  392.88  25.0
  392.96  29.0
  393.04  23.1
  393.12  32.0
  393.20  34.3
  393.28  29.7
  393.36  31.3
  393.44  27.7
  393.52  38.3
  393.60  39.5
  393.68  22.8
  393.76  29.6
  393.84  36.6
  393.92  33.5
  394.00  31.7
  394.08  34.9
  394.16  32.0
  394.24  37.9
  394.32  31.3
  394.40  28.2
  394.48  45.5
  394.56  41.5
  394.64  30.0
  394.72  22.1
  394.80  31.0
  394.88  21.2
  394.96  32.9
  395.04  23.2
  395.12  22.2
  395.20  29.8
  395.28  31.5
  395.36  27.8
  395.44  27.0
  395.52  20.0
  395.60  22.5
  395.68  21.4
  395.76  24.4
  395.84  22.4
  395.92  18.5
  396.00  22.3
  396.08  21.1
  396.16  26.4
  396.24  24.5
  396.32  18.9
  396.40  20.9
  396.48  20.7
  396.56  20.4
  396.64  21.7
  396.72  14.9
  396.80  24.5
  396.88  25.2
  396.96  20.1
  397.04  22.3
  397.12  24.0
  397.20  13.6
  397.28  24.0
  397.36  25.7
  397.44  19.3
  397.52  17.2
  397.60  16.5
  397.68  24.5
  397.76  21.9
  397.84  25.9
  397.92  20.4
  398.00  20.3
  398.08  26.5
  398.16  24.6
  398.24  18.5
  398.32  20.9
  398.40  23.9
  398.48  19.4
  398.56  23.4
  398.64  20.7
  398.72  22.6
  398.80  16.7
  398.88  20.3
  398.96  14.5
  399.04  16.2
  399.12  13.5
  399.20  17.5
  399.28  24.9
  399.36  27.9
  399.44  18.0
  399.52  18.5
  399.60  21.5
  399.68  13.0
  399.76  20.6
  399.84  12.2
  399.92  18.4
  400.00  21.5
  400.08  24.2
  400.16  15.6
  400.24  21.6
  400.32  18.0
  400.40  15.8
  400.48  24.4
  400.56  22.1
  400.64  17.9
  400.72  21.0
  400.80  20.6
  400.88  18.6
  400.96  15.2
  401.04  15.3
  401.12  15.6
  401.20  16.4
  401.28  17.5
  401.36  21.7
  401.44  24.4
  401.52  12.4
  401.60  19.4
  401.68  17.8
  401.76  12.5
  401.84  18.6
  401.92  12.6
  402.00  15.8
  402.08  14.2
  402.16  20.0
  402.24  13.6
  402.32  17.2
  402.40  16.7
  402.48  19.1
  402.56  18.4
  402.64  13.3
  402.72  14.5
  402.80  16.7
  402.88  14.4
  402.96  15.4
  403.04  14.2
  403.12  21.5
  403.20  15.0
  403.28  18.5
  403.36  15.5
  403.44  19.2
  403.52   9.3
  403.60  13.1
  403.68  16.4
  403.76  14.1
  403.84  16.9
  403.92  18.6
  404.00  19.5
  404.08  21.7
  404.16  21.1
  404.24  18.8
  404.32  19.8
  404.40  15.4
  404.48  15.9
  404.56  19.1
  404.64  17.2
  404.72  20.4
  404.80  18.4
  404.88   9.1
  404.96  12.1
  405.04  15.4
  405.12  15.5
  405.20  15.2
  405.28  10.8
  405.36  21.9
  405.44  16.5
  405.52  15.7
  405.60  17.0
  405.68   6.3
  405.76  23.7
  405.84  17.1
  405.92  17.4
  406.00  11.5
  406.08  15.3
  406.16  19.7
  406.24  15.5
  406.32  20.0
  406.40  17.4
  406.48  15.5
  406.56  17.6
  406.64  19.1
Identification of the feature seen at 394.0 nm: Mg II 2798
